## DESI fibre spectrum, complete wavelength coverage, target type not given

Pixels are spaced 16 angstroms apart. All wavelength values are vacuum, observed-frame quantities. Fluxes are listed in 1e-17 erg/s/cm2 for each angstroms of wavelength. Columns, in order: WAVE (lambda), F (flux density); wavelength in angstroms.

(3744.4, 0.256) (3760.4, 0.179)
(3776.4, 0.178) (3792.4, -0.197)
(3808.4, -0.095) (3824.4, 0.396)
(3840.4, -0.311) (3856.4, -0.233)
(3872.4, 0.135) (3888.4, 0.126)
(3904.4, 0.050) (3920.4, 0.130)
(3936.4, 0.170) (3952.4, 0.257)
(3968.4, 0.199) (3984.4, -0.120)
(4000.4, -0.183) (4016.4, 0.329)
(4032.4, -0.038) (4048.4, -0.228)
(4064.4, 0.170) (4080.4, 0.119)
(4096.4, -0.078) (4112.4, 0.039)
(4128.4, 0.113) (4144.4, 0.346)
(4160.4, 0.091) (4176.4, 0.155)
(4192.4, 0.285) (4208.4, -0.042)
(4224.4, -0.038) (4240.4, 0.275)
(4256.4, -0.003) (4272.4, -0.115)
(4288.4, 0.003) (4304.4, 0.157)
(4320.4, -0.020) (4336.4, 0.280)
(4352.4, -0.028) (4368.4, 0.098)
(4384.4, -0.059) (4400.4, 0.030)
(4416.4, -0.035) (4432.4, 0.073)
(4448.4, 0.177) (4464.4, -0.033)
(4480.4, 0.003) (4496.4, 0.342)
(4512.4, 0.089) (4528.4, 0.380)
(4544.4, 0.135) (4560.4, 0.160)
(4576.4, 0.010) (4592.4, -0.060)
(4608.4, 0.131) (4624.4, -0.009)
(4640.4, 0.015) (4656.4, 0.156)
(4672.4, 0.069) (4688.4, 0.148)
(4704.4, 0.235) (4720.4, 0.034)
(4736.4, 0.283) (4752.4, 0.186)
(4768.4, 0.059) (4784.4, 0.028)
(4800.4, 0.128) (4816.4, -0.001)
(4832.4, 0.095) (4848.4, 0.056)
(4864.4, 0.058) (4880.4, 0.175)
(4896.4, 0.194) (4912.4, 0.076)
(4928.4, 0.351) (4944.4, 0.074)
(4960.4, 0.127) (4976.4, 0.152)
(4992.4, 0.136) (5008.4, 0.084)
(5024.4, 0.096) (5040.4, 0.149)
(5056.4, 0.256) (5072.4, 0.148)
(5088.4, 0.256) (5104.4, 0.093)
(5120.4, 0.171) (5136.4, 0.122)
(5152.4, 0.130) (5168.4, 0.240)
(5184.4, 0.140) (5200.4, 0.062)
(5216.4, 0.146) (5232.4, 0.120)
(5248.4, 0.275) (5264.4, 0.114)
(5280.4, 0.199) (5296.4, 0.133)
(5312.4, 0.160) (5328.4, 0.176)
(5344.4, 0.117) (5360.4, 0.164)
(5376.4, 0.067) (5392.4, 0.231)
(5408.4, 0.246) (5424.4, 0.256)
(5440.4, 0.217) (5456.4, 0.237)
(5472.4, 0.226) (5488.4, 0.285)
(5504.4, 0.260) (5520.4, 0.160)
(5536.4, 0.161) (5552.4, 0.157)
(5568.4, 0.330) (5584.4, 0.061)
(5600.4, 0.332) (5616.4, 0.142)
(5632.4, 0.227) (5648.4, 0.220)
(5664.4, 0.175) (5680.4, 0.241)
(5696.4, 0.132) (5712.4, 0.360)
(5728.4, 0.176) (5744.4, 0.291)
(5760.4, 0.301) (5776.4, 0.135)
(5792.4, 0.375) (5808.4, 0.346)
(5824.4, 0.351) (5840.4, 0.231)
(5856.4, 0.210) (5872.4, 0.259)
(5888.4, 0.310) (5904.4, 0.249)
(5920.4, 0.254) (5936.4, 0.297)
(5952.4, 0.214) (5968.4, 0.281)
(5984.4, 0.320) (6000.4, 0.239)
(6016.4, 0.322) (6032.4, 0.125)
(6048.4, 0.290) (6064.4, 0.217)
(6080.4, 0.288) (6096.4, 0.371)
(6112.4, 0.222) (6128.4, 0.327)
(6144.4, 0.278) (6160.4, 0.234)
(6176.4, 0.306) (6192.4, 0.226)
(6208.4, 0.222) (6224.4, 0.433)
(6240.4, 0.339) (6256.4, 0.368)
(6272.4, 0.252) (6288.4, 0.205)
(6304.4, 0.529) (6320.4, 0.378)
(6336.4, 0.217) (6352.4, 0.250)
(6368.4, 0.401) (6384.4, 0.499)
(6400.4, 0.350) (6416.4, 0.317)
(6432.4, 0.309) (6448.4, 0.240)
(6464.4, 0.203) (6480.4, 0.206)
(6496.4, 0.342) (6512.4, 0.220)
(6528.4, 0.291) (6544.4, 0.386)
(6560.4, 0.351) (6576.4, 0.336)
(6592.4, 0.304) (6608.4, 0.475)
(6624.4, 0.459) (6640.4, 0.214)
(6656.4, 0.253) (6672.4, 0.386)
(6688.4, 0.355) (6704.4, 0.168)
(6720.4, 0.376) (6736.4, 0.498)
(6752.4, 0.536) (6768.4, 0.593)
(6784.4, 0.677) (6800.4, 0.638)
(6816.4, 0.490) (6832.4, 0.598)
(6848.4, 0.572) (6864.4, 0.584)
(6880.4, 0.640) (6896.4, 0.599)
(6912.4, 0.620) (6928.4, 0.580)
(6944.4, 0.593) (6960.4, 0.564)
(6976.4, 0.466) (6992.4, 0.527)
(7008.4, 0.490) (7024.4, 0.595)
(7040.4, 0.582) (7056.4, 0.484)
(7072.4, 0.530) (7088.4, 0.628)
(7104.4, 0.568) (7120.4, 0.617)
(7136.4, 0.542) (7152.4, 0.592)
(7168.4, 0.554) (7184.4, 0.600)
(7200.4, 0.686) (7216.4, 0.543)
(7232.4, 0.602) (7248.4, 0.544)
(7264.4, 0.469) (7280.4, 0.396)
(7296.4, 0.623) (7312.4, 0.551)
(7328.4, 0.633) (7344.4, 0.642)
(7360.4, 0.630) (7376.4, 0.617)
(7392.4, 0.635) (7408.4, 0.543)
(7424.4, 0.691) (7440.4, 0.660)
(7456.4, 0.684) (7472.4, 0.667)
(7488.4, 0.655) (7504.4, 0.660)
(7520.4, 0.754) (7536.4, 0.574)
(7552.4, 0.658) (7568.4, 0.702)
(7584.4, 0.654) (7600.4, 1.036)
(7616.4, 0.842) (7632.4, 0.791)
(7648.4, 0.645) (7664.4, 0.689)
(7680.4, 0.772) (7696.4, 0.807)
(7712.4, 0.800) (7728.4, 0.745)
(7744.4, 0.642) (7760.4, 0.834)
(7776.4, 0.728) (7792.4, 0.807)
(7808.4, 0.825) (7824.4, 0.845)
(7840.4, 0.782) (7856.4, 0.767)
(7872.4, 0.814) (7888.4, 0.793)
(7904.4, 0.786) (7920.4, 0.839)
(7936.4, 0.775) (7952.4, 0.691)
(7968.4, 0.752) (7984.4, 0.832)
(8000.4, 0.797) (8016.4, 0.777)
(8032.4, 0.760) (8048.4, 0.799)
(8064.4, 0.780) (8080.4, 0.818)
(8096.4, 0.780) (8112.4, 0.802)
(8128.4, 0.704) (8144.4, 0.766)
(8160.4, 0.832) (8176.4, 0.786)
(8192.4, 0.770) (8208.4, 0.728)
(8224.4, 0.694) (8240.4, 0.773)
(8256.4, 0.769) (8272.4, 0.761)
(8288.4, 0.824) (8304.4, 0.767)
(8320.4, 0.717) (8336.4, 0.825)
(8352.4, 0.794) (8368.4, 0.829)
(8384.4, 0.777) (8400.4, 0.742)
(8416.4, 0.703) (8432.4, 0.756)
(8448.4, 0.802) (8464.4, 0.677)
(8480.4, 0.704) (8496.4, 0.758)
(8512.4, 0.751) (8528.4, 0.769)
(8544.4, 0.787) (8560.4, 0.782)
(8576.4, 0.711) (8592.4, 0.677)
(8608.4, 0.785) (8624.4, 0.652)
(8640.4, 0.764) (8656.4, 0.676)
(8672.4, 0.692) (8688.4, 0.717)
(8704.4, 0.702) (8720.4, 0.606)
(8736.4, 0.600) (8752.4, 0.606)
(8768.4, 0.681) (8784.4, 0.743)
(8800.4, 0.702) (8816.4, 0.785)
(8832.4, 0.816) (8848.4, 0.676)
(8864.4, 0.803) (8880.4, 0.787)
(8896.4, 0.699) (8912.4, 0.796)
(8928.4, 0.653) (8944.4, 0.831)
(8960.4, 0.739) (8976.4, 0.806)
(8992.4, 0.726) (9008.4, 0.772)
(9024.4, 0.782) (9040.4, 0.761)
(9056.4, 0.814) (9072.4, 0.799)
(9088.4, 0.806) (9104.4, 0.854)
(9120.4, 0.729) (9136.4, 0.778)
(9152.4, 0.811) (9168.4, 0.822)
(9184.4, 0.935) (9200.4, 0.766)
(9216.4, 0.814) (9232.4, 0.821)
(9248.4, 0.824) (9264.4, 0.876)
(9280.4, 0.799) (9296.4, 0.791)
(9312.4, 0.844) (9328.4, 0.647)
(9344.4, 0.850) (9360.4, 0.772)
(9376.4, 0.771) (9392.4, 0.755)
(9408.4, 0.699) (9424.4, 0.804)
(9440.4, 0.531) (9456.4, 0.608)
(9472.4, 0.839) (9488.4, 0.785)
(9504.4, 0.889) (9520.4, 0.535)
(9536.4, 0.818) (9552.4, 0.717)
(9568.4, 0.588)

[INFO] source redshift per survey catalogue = 0.690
